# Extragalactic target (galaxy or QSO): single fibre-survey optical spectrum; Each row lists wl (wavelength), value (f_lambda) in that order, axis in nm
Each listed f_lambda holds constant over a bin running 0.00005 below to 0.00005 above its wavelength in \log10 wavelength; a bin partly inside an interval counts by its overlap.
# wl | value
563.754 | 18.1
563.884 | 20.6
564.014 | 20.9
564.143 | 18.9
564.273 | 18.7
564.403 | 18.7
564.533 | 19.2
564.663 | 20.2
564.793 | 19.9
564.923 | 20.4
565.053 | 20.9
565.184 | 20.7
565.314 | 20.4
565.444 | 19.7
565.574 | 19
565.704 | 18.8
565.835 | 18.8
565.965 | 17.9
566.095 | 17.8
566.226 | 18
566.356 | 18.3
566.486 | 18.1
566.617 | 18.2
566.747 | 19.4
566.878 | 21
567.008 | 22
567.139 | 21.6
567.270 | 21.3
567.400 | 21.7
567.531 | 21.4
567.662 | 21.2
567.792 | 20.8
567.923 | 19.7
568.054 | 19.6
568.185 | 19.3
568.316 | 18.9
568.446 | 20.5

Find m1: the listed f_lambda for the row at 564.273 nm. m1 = 18.7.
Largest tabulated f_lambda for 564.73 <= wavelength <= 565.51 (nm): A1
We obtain 20.9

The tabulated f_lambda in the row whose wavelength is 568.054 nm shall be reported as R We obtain 19.6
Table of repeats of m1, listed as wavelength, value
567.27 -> 21.3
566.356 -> 18.3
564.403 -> 18.7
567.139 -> 21.6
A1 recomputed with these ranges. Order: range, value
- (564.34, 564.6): 19.2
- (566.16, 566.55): 18.3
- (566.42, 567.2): 22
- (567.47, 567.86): 21.4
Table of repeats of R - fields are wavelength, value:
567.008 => 22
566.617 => 18.2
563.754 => 18.1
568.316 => 18.9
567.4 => 21.7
